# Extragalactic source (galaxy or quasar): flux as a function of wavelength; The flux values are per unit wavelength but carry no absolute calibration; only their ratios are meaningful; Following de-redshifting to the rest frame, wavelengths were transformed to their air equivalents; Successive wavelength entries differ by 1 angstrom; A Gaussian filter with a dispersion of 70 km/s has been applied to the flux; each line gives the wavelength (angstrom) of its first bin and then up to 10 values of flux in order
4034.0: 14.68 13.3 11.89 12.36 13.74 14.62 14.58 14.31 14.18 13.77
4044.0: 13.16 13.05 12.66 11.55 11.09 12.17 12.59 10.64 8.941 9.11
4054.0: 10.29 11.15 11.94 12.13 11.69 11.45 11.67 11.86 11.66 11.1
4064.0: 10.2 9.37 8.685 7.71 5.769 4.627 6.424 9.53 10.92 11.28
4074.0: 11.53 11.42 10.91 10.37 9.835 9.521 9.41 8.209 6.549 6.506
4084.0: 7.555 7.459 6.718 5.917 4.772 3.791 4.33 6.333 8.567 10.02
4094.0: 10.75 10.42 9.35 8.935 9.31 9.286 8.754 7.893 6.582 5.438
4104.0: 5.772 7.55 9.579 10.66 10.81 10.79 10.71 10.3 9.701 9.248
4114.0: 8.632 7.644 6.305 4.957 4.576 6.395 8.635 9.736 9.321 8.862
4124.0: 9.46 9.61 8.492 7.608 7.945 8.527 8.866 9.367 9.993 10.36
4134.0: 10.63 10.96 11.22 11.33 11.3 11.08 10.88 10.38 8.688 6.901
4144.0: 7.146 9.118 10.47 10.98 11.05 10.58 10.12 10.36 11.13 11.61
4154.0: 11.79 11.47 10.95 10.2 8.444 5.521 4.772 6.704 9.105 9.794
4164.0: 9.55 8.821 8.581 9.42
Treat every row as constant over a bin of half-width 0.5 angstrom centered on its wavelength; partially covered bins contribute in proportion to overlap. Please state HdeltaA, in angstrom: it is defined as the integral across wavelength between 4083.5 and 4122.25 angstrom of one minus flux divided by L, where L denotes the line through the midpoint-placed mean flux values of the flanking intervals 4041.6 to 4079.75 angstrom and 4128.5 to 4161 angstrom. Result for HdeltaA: 8.4 angstrom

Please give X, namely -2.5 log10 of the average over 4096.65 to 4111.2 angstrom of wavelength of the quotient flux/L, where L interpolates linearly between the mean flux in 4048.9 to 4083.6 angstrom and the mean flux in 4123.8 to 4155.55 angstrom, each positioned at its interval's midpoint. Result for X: 0.13 mag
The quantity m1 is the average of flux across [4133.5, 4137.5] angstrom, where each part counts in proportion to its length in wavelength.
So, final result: 11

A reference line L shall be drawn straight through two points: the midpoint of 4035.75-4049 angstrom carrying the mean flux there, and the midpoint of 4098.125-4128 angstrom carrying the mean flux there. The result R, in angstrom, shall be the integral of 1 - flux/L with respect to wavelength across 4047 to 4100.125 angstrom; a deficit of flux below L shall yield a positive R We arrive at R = 8.59 angstrom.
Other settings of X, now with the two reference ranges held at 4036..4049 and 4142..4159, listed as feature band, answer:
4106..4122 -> 0.266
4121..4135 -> 0.151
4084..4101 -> 0.438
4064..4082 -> 0.322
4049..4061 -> 0.150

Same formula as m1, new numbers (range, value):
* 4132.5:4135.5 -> 10.7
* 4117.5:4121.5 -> 7.34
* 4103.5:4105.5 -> 6.66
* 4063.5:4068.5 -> 8.35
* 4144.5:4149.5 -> 10.4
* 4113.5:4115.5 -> 8.14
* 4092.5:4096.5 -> 10.1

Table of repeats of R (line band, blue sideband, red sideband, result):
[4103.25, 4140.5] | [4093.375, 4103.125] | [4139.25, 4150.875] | 0.7 angstrom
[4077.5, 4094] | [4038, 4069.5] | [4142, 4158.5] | 5.4 angstrom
